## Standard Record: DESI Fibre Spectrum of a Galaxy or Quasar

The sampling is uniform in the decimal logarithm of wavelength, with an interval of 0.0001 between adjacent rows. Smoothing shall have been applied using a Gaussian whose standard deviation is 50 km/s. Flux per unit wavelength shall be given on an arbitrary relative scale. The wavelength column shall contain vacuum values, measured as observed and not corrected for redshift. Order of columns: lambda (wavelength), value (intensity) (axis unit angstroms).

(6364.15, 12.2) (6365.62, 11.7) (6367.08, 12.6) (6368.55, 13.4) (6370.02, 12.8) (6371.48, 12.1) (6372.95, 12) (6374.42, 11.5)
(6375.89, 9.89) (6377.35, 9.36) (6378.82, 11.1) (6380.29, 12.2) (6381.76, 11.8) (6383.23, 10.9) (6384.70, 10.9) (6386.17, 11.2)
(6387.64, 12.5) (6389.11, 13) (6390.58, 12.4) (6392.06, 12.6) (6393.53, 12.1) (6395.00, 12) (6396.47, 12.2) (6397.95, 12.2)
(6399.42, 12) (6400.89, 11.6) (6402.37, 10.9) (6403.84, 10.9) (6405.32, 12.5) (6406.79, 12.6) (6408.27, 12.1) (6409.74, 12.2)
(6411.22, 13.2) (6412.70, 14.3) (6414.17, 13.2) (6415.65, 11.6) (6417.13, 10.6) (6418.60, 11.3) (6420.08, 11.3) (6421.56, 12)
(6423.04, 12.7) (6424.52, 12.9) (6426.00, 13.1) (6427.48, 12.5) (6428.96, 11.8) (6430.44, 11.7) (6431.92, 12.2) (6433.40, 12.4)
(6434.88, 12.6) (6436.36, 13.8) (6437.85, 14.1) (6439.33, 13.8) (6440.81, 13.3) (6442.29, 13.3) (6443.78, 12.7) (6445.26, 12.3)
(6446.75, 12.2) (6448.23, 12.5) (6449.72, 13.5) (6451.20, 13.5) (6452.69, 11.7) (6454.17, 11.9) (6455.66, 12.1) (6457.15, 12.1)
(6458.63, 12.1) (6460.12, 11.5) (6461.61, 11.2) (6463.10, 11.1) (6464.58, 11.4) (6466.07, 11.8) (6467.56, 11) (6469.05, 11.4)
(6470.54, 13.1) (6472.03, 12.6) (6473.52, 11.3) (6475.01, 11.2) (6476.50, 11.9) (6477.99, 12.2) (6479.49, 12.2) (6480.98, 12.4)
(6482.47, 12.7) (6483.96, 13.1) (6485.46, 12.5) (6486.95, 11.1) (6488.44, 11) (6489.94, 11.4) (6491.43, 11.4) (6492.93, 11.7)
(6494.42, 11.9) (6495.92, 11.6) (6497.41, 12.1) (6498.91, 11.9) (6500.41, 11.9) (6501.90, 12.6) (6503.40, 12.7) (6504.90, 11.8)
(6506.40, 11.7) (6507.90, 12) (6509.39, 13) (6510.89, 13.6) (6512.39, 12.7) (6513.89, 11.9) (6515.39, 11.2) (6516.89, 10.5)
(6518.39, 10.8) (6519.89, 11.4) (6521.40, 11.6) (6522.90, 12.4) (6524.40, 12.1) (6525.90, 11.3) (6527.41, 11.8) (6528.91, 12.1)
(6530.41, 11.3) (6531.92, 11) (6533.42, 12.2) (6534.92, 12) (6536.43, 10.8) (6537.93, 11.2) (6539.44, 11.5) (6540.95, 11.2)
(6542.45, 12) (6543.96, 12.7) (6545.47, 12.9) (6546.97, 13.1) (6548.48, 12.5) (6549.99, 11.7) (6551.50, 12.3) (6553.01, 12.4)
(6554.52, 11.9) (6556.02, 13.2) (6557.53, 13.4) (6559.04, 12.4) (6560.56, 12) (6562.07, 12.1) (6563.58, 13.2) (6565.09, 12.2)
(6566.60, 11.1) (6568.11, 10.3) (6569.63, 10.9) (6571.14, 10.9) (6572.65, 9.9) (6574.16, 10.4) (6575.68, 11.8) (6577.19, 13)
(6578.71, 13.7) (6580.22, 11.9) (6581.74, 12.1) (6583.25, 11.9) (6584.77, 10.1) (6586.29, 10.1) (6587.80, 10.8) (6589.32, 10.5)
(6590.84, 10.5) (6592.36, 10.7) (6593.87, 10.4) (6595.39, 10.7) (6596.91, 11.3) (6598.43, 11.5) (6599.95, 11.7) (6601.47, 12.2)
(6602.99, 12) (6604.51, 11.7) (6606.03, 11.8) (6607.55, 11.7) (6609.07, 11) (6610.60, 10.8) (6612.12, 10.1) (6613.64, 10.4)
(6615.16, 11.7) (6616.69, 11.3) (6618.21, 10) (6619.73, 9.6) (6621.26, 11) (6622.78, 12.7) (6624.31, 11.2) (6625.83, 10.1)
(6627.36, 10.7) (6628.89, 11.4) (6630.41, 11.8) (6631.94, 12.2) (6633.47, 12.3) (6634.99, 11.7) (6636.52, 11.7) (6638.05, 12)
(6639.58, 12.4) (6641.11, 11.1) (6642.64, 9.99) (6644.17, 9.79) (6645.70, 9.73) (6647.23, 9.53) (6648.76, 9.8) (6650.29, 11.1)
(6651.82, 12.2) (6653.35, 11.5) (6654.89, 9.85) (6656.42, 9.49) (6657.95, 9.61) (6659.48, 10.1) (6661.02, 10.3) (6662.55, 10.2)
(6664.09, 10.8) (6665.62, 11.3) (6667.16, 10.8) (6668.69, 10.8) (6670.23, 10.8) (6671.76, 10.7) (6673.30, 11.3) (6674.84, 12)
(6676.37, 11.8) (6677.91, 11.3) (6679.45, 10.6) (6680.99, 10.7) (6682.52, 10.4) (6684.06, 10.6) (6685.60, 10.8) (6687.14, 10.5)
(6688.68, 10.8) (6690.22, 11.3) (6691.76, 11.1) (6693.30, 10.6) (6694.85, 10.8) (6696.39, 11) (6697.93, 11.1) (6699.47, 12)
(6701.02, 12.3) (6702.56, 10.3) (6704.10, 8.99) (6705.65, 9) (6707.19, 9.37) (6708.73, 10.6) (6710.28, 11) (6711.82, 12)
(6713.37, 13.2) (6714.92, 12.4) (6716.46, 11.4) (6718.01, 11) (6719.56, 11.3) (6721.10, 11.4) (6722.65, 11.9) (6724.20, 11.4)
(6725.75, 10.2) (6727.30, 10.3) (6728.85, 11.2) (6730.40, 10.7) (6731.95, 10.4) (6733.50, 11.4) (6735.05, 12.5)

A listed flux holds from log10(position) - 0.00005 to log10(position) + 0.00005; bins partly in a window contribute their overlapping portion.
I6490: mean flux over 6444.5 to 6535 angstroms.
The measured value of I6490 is 11.9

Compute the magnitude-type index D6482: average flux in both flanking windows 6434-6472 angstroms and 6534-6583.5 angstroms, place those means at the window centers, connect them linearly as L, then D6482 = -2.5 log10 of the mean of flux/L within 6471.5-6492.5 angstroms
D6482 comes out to 0.03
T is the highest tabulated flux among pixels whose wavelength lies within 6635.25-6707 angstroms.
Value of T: 12.4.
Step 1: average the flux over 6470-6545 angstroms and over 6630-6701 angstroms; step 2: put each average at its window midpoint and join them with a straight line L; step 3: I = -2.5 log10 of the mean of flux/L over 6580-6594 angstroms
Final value 0.051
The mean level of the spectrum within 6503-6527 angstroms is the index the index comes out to 11.9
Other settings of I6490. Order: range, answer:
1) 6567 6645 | 11.2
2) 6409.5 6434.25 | 12.3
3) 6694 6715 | 11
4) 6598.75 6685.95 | 11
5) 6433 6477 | 12.3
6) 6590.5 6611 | 11.3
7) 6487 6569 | 11.9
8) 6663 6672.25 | 10.8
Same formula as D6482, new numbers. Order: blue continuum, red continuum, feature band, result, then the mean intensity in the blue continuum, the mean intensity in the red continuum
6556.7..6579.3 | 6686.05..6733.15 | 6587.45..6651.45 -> 0.04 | 11.8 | 11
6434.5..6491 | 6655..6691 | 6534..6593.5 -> -0.02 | 12.2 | 10.7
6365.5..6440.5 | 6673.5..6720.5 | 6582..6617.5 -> 0.03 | 12.1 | 11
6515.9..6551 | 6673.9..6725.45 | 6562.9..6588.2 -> 0.01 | 11.7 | 11.1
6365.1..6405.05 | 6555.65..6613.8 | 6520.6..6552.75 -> -0.03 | 11.8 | 11.4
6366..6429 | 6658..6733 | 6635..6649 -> 0.04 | 12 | 10.9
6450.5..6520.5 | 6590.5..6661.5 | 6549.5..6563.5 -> -0.09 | 11.9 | 11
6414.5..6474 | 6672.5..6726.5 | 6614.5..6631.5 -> 0.03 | 12.3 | 11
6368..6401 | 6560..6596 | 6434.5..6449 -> -0.12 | 11.8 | 11.3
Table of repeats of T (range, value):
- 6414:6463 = 14.1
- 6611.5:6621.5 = 11.7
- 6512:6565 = 13.4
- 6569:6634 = 13.7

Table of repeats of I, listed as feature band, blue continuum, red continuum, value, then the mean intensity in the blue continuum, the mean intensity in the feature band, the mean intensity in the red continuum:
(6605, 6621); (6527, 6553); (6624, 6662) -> 0.03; 11.9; 10.9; 10.9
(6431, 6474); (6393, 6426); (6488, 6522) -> -0.03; 12.1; 12.4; 11.8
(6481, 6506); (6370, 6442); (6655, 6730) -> -0.02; 12.1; 12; 10.9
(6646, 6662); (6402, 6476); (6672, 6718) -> 0.09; 12.3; 10.3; 11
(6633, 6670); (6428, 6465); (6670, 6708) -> 0.03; 12.4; 10.7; 10.8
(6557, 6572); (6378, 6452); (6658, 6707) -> -0.03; 12.3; 11.8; 10.8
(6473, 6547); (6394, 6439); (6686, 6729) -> 0.00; 12.3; 11.9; 11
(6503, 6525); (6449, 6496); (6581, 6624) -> -0.03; 11.9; 11.9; 11.1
